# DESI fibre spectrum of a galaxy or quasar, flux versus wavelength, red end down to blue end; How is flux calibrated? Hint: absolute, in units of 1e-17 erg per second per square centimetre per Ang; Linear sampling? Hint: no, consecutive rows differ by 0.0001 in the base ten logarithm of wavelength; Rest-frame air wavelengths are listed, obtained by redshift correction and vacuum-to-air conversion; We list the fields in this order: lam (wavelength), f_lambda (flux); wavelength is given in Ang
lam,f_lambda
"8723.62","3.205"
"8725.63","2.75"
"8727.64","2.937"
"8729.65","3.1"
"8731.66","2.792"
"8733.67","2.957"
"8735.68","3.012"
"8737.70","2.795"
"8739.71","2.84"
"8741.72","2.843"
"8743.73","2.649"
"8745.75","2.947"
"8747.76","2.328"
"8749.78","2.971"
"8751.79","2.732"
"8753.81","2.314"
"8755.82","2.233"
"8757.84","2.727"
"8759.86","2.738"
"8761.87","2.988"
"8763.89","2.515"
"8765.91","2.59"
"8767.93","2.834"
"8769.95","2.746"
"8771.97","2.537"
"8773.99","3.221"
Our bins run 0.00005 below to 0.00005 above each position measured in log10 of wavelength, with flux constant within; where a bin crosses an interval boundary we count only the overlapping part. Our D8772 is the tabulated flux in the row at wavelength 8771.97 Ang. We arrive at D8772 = 2.537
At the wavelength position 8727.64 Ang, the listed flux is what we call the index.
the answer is 2.937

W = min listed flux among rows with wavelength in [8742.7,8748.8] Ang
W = 2.328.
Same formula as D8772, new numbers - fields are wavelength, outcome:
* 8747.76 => 2.328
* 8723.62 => 3.205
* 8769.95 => 2.746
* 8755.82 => 2.233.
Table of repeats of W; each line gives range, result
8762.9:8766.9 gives 2.515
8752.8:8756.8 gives 2.233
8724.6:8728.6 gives 2.75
